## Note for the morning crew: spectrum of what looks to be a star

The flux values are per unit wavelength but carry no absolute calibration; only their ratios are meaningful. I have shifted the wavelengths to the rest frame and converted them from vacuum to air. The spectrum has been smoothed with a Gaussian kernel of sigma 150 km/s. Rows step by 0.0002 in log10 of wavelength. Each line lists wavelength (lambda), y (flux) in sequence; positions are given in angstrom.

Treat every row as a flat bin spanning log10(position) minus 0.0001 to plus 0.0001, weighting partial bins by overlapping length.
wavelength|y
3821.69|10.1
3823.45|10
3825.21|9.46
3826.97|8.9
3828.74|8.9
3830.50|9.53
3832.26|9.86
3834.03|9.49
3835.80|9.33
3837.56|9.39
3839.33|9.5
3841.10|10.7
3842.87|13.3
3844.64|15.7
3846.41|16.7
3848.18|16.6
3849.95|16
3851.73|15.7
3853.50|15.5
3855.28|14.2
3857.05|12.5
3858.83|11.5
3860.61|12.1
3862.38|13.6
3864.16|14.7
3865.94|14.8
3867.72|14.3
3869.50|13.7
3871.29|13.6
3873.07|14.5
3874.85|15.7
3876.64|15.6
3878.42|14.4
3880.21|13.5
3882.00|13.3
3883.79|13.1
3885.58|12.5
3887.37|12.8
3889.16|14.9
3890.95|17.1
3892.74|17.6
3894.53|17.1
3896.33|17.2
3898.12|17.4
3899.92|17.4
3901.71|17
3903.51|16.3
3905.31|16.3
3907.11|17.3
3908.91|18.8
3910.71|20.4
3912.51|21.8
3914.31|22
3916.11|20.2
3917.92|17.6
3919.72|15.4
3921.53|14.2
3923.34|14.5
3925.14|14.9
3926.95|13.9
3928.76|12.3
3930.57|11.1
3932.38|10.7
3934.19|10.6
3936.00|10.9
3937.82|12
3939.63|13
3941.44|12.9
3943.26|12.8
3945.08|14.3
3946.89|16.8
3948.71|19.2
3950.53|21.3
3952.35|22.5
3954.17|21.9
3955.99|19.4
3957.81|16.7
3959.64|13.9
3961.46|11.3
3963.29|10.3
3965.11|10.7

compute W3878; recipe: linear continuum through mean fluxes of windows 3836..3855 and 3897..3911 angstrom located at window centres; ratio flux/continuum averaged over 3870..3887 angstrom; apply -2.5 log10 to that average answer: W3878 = 0.14 mag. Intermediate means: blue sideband 13.8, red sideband 17.5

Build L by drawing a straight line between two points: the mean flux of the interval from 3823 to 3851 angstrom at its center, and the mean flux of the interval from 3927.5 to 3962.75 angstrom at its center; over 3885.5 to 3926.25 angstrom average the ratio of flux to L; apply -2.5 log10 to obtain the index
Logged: -0.24 mag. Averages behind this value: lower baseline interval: 11.5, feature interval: 17.1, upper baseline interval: 14.9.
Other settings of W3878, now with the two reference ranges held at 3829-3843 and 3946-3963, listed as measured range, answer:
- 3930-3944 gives 0.379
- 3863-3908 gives -0.157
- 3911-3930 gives -0.083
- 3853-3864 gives -0.163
